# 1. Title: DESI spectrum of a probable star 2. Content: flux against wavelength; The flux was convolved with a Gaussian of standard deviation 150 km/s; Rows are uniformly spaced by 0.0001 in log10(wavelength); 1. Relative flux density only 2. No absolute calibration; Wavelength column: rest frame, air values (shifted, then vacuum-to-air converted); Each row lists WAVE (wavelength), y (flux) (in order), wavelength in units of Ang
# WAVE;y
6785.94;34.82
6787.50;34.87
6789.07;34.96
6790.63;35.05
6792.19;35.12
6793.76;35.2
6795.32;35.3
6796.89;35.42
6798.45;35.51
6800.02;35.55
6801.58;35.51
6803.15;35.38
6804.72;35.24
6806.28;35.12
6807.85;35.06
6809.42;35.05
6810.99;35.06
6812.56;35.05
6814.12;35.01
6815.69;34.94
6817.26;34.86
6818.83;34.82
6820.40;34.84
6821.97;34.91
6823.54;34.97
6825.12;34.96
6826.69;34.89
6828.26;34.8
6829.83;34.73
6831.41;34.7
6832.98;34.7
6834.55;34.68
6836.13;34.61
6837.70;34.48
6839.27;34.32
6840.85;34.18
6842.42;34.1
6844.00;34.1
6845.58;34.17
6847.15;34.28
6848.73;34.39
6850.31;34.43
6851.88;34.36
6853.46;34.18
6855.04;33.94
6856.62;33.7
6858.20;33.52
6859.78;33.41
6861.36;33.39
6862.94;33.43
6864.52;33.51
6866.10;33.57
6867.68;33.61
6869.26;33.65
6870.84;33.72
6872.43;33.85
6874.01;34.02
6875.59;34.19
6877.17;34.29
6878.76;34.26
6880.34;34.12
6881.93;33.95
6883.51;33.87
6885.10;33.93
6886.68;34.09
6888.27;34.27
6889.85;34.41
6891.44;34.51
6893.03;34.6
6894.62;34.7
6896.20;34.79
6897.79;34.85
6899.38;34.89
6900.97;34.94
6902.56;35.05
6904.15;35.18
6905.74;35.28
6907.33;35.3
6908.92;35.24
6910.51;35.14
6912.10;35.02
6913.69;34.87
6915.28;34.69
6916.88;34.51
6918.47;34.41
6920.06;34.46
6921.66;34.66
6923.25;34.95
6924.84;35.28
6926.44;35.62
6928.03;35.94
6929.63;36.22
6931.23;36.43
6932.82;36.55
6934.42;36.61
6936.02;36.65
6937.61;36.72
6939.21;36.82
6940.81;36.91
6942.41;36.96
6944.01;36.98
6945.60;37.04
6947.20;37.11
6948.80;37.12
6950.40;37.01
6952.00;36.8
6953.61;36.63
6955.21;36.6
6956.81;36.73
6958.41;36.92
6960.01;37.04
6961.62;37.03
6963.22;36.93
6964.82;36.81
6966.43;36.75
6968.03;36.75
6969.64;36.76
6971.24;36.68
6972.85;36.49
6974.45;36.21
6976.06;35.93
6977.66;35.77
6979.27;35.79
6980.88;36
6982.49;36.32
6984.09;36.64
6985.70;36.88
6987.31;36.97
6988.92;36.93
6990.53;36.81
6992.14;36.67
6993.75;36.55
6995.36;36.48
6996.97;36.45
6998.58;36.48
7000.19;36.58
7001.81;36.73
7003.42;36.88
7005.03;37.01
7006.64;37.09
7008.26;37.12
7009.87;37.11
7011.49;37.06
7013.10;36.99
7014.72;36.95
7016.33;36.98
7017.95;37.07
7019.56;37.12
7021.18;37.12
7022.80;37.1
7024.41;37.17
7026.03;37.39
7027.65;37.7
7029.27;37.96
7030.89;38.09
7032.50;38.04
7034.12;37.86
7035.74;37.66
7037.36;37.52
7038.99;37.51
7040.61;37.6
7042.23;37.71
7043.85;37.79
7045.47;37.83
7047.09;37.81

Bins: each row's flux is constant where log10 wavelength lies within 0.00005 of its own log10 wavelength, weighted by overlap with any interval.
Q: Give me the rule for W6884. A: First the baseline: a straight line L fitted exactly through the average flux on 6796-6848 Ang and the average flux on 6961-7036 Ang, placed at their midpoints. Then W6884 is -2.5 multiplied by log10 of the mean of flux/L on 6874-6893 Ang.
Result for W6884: 0.043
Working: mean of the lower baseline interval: 34.8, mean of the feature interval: 34.2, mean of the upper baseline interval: 36.9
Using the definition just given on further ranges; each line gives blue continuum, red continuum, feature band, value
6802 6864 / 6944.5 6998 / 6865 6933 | 0.03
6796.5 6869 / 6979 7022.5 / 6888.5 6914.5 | 0.02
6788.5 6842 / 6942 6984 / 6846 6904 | 0.05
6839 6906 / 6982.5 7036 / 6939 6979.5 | -0.02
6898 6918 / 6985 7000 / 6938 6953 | -0.04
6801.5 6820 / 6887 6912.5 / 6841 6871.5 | 0.03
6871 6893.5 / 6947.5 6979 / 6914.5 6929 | 0.01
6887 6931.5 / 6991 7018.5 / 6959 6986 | -0.01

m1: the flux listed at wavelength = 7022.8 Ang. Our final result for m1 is 37.1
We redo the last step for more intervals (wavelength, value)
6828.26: 34.8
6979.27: 35.79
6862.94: 33.43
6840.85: 34.18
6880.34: 34.12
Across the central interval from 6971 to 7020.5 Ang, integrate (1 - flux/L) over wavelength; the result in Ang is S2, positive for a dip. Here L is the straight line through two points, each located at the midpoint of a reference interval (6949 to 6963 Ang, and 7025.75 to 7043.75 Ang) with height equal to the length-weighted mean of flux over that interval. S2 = 0.8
